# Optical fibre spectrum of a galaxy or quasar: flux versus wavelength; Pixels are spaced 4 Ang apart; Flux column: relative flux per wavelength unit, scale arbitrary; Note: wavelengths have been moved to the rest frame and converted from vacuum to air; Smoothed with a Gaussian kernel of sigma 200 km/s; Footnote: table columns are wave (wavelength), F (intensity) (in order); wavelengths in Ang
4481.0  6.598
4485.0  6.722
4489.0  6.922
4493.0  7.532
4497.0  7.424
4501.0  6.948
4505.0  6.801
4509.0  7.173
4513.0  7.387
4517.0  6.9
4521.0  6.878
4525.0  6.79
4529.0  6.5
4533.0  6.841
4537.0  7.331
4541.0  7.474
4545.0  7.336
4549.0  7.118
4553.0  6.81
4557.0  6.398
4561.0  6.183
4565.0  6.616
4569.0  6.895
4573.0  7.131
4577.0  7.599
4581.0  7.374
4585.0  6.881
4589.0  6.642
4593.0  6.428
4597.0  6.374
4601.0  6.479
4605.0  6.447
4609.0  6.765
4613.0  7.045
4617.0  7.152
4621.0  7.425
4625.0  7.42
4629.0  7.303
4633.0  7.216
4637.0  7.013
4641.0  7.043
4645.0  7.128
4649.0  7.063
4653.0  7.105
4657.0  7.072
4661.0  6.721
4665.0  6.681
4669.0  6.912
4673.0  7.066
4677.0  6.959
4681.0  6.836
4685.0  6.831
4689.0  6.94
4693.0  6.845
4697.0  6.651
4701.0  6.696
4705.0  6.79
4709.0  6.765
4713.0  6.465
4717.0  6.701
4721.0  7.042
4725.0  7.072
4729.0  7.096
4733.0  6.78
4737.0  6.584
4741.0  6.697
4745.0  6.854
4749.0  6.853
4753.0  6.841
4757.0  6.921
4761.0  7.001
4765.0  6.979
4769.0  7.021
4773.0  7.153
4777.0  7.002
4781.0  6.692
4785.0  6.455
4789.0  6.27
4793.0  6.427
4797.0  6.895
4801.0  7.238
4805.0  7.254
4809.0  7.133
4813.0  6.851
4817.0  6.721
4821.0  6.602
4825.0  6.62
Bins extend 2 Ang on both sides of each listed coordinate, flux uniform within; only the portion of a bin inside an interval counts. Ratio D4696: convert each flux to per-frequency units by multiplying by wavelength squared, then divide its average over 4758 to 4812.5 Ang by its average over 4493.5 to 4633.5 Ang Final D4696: 1.09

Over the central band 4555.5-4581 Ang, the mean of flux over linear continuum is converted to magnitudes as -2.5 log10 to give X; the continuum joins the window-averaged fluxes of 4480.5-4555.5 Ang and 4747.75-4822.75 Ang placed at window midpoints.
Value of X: 0.02 mag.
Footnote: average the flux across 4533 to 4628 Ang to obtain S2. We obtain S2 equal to 6.93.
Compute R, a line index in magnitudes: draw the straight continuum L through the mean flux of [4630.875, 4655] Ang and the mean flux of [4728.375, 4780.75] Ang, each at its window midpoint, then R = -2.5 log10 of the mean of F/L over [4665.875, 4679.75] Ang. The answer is 0.01 mag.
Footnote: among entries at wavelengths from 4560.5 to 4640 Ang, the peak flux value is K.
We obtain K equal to 7.599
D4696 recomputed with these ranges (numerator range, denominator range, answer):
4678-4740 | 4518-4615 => 1.06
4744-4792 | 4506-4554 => 1.07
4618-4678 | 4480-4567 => 1.08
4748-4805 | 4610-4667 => 1.02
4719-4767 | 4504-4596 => 1.08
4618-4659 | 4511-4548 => 1.07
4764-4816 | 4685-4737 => 1.04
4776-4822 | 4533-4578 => 1.08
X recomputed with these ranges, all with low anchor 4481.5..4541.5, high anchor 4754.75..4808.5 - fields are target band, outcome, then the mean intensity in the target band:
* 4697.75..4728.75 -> 0.018 mag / 6.8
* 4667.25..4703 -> 0.011 mag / 6.86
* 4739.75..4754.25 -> 0.013 mag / 6.82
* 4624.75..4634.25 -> -0.052 mag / 7.3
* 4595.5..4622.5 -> 0.025 mag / 6.81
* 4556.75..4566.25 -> 0.099 mag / 6.38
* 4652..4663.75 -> 0.001 mag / 6.94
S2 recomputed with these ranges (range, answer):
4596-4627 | 6.9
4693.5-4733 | 6.81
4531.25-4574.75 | 6.92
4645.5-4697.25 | 6.91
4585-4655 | 6.94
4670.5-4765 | 6.84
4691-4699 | 6.75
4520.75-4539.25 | 6.88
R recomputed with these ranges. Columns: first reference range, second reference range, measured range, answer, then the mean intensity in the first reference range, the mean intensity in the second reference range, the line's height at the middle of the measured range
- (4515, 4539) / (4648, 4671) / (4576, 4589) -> -0.04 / 6.87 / 6.92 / 6.89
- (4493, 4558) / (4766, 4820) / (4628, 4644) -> -0.03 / 7.03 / 6.85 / 6.96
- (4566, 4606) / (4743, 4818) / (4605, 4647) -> -0.04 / 6.83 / 6.87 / 6.84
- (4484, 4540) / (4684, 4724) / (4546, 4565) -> 0.05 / 7.02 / 6.78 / 6.97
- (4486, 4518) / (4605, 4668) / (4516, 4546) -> 0.02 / 7.13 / 7.05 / 7.11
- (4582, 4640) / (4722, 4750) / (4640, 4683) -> -0.01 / 6.91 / 6.85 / 6.89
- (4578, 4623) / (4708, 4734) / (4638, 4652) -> -0.04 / 6.84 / 6.85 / 6.84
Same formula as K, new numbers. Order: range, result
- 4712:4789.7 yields 7.153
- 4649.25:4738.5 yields 7.105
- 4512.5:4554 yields 7.474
